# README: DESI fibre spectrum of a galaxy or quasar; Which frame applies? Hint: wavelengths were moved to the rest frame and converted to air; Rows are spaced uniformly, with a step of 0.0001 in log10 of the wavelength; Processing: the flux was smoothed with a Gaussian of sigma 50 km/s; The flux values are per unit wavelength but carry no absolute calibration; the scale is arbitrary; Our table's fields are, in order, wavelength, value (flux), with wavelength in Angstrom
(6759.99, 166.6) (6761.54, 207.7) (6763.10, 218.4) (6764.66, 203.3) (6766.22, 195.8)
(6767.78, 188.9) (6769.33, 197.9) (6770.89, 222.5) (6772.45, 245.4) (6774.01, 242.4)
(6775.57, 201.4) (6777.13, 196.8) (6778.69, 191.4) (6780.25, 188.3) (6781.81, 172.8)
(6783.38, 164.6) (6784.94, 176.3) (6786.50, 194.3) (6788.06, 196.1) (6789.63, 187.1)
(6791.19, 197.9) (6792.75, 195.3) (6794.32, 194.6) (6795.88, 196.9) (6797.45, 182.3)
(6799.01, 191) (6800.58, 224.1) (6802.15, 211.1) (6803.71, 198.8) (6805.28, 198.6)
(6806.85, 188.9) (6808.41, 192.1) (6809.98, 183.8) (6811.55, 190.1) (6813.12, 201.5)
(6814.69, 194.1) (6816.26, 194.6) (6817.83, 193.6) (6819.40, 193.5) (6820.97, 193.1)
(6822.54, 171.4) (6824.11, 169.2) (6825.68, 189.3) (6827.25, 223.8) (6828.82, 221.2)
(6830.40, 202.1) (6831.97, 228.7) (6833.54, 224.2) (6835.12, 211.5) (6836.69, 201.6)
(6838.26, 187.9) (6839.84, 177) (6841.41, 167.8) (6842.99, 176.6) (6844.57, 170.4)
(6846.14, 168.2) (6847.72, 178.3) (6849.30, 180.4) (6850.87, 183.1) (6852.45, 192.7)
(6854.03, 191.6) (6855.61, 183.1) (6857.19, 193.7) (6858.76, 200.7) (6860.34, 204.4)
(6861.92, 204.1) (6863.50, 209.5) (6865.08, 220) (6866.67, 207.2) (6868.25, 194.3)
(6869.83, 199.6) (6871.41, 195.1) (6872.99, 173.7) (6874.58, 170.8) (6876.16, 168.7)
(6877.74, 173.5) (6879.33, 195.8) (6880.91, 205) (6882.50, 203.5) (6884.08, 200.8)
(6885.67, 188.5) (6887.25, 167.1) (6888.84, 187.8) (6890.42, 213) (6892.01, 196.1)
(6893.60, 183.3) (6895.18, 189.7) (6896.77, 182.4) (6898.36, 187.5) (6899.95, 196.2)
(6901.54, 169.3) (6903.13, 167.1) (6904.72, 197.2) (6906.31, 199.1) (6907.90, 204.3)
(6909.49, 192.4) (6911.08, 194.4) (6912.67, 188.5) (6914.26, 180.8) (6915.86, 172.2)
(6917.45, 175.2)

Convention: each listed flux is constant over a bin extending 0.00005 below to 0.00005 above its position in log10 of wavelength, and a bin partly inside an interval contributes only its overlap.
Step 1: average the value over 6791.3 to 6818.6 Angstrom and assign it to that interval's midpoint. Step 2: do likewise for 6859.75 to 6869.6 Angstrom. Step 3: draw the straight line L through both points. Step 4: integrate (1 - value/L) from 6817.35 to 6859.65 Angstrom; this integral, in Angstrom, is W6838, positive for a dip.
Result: 2.1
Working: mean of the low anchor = 196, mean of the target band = 192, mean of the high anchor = 206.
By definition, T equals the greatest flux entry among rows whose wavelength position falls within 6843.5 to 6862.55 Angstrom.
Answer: 204.4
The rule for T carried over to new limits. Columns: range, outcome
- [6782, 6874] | 228.7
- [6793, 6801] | 224.1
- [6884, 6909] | 213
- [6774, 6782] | 242.4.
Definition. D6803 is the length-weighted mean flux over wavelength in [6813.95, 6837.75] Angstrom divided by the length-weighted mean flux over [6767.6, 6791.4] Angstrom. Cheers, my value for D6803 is 1.0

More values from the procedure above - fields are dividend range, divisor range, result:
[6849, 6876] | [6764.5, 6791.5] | 0.98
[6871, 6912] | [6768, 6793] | 0.95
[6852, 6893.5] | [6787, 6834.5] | 0.98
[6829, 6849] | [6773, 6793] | 0.99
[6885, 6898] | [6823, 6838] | 0.91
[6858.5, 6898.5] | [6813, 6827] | 1.02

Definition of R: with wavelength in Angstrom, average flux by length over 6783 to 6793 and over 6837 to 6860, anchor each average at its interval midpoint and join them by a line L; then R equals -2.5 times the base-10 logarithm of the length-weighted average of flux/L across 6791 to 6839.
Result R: -0.07 mag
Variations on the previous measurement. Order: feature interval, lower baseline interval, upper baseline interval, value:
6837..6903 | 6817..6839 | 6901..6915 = 0.03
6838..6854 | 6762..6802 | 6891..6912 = 0.09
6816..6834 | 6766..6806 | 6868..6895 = -0.03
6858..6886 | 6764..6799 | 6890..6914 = -0.02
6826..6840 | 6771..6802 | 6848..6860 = -0.09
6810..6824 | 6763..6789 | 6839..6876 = 0.02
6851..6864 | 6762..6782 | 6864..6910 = -0.01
